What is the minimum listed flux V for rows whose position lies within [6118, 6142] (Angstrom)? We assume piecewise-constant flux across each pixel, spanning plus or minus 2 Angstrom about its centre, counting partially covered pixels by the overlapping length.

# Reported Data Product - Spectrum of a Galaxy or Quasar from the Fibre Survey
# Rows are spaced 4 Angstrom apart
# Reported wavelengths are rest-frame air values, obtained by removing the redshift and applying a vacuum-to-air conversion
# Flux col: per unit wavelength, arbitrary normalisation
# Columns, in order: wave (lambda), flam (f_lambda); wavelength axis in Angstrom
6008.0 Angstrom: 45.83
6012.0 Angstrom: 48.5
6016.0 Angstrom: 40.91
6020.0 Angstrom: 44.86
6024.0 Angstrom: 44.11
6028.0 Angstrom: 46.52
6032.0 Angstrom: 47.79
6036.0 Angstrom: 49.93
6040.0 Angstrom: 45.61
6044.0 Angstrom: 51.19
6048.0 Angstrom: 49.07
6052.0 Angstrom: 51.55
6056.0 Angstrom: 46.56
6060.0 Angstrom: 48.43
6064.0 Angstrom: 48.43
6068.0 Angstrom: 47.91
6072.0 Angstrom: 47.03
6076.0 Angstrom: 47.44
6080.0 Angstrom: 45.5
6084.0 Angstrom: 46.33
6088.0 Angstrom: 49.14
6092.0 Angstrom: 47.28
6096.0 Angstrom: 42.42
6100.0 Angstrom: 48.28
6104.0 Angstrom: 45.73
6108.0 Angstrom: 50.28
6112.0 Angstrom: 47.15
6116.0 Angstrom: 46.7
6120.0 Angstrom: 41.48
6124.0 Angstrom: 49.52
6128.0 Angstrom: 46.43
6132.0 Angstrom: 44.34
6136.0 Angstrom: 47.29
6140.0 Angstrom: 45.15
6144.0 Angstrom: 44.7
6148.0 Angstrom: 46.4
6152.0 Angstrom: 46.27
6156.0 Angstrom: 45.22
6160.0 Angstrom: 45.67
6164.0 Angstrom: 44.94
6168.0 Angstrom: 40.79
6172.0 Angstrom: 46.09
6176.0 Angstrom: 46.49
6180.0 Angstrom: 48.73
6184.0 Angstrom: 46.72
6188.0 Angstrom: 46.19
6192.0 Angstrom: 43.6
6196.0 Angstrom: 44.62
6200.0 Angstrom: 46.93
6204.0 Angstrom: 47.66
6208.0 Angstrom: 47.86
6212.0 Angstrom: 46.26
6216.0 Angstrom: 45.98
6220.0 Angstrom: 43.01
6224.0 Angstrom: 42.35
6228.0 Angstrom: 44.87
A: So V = 41.48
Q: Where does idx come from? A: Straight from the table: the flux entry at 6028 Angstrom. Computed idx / 46.52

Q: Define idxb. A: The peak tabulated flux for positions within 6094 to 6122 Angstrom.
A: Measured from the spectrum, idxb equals 50.28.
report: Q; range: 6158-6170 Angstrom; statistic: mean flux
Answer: 43.8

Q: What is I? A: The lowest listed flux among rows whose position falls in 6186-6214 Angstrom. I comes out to 43.6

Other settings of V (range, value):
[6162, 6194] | 40.79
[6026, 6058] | 45.61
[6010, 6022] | 40.91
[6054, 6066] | 46.56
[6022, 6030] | 44.11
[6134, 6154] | 44.7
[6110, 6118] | 46.7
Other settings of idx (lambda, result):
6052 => 51.55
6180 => 48.73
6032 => 47.79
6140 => 45.15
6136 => 47.29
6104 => 45.73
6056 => 46.56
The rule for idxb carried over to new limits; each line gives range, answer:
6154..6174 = 46.09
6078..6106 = 49.14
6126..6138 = 47.29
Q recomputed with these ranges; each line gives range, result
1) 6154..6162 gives 45.4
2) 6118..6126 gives 45.5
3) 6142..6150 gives 45.5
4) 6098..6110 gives 48.1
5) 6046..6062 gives 48.9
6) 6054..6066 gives 47.8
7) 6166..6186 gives 45.8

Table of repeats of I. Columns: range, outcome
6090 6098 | 42.42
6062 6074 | 47.03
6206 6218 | 45.98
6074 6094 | 45.5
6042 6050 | 49.07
